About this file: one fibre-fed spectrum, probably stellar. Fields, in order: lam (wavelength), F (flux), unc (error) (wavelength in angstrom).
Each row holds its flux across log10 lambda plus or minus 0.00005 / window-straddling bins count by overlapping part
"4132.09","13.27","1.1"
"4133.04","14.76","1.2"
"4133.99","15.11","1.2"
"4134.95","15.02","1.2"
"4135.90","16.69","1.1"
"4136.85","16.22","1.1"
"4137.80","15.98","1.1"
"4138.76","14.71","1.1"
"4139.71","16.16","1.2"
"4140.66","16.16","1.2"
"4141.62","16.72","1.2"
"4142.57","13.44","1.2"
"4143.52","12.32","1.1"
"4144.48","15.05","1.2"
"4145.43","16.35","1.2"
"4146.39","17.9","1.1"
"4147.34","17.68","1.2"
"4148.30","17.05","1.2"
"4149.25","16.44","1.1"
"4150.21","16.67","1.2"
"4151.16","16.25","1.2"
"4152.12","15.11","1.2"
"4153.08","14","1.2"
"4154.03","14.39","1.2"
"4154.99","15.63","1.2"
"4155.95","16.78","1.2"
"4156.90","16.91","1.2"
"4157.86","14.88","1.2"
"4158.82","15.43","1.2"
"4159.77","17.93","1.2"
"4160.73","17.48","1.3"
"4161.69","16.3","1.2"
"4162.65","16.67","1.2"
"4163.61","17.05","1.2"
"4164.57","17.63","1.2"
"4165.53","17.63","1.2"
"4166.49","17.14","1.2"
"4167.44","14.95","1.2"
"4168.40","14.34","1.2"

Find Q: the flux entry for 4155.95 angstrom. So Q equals 16.78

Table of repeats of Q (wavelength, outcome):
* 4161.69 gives 16.3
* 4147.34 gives 17.68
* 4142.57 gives 13.44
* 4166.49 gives 17.14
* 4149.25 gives 16.44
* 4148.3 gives 17.05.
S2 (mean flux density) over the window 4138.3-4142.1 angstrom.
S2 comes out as 16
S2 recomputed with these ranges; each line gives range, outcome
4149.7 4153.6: 15.5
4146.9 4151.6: 16.8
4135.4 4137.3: 16.5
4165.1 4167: 17.4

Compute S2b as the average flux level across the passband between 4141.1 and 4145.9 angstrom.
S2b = 14.8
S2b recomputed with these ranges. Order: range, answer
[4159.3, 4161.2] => 17.7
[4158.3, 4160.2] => 16.7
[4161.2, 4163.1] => 16.5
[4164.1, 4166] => 17.6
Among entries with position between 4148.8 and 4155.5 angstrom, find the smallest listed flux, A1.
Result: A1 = 14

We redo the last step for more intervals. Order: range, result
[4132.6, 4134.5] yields 14.76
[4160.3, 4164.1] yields 16.3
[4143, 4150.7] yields 12.32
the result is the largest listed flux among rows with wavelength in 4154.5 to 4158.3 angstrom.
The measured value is 16.91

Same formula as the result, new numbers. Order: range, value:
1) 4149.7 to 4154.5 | 16.67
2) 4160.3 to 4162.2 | 17.48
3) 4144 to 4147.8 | 17.9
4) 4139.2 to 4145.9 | 16.72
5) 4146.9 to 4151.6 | 17.68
